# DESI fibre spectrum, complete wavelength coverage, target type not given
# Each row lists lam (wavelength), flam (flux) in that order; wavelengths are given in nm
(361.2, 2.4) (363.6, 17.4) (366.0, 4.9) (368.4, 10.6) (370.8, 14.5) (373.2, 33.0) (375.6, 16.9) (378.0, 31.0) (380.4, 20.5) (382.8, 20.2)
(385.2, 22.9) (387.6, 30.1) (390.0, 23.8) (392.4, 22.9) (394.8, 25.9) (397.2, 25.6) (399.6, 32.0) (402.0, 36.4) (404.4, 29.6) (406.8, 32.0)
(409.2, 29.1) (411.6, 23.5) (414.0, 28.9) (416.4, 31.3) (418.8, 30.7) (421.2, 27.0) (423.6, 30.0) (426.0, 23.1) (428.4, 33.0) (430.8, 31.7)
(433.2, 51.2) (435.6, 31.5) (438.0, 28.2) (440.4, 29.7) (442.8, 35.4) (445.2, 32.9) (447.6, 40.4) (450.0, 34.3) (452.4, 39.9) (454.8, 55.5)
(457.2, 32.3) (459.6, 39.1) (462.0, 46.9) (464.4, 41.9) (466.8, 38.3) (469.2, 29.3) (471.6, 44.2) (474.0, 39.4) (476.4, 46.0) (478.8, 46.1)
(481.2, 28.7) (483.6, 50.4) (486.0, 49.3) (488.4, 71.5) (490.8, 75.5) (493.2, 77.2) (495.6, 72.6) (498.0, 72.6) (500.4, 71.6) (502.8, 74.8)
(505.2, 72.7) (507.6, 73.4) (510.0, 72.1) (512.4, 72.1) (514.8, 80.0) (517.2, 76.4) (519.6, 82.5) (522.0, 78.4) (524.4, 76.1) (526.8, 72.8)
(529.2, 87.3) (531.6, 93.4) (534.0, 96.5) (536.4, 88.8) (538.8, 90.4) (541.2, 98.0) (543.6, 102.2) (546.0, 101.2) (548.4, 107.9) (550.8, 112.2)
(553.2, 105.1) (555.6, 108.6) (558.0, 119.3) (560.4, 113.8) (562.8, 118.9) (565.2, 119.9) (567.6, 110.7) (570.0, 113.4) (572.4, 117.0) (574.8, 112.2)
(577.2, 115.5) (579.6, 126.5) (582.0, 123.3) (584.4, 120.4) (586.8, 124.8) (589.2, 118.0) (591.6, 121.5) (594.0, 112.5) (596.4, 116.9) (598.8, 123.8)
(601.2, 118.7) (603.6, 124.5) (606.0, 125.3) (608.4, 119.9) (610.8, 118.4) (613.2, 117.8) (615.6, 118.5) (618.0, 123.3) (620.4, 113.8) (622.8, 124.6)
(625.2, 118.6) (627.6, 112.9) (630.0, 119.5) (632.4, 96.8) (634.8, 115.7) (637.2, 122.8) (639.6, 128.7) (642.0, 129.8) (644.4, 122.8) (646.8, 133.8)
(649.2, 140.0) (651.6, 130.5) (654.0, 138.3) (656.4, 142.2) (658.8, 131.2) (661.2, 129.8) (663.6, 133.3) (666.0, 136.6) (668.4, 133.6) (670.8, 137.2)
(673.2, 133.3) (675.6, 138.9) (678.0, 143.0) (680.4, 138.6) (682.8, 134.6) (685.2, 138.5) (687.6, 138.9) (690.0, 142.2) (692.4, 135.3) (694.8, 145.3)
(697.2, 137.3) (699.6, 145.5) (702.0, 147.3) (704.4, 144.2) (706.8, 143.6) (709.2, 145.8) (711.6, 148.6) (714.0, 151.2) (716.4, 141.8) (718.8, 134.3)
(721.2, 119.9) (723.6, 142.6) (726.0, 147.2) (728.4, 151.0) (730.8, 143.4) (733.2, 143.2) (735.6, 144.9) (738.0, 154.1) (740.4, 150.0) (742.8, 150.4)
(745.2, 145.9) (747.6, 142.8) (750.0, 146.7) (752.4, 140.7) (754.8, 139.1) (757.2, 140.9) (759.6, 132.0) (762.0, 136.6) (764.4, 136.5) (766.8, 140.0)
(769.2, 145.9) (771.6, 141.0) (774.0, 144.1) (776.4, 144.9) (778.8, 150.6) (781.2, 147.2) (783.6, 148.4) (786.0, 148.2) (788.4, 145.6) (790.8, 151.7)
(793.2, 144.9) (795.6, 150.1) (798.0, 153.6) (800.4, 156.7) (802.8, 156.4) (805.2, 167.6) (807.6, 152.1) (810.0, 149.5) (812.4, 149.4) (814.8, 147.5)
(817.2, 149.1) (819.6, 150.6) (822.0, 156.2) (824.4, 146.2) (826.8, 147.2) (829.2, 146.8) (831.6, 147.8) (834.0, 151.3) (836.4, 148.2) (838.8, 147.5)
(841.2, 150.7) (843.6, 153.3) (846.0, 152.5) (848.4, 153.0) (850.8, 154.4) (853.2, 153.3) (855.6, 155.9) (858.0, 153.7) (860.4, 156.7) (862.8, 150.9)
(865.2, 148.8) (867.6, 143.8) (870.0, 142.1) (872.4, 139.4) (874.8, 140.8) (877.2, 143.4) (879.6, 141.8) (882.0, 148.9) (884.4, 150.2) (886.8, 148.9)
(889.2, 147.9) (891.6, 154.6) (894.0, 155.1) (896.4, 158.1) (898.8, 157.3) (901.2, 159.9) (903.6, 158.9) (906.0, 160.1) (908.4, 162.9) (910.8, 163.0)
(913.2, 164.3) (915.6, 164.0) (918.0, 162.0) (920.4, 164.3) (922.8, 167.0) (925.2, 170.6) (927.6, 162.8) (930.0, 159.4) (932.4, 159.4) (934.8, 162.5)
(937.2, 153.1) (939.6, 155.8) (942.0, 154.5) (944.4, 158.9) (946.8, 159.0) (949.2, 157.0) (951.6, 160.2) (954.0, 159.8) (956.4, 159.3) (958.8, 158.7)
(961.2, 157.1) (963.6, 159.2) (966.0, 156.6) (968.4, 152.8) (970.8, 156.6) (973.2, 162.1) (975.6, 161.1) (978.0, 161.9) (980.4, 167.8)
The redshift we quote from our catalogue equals 0.222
